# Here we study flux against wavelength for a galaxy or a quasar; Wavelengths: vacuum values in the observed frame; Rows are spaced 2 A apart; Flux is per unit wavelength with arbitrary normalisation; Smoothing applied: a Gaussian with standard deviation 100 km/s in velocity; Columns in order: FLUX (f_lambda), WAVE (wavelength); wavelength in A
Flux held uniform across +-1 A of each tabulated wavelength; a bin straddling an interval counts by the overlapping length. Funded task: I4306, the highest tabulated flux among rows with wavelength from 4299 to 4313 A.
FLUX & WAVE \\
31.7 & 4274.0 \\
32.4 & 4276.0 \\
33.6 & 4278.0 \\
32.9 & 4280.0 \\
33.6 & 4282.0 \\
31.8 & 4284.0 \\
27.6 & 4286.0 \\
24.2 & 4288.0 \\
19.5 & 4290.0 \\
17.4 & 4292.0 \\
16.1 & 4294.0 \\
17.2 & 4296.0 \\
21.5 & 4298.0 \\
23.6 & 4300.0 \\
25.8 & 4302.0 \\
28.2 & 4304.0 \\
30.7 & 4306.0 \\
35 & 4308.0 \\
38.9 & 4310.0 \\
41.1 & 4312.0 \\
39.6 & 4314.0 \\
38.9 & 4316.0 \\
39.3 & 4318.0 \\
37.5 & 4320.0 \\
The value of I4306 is 41.1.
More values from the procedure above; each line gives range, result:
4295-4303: 25.8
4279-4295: 33.6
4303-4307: 30.7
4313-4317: 39.6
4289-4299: 21.5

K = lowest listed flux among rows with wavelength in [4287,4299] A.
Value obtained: 16.1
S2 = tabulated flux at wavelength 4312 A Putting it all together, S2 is 41.1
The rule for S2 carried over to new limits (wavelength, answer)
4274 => 31.7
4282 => 33.6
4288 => 24.2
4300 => 23.6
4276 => 32.4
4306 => 30.7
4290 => 19.5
